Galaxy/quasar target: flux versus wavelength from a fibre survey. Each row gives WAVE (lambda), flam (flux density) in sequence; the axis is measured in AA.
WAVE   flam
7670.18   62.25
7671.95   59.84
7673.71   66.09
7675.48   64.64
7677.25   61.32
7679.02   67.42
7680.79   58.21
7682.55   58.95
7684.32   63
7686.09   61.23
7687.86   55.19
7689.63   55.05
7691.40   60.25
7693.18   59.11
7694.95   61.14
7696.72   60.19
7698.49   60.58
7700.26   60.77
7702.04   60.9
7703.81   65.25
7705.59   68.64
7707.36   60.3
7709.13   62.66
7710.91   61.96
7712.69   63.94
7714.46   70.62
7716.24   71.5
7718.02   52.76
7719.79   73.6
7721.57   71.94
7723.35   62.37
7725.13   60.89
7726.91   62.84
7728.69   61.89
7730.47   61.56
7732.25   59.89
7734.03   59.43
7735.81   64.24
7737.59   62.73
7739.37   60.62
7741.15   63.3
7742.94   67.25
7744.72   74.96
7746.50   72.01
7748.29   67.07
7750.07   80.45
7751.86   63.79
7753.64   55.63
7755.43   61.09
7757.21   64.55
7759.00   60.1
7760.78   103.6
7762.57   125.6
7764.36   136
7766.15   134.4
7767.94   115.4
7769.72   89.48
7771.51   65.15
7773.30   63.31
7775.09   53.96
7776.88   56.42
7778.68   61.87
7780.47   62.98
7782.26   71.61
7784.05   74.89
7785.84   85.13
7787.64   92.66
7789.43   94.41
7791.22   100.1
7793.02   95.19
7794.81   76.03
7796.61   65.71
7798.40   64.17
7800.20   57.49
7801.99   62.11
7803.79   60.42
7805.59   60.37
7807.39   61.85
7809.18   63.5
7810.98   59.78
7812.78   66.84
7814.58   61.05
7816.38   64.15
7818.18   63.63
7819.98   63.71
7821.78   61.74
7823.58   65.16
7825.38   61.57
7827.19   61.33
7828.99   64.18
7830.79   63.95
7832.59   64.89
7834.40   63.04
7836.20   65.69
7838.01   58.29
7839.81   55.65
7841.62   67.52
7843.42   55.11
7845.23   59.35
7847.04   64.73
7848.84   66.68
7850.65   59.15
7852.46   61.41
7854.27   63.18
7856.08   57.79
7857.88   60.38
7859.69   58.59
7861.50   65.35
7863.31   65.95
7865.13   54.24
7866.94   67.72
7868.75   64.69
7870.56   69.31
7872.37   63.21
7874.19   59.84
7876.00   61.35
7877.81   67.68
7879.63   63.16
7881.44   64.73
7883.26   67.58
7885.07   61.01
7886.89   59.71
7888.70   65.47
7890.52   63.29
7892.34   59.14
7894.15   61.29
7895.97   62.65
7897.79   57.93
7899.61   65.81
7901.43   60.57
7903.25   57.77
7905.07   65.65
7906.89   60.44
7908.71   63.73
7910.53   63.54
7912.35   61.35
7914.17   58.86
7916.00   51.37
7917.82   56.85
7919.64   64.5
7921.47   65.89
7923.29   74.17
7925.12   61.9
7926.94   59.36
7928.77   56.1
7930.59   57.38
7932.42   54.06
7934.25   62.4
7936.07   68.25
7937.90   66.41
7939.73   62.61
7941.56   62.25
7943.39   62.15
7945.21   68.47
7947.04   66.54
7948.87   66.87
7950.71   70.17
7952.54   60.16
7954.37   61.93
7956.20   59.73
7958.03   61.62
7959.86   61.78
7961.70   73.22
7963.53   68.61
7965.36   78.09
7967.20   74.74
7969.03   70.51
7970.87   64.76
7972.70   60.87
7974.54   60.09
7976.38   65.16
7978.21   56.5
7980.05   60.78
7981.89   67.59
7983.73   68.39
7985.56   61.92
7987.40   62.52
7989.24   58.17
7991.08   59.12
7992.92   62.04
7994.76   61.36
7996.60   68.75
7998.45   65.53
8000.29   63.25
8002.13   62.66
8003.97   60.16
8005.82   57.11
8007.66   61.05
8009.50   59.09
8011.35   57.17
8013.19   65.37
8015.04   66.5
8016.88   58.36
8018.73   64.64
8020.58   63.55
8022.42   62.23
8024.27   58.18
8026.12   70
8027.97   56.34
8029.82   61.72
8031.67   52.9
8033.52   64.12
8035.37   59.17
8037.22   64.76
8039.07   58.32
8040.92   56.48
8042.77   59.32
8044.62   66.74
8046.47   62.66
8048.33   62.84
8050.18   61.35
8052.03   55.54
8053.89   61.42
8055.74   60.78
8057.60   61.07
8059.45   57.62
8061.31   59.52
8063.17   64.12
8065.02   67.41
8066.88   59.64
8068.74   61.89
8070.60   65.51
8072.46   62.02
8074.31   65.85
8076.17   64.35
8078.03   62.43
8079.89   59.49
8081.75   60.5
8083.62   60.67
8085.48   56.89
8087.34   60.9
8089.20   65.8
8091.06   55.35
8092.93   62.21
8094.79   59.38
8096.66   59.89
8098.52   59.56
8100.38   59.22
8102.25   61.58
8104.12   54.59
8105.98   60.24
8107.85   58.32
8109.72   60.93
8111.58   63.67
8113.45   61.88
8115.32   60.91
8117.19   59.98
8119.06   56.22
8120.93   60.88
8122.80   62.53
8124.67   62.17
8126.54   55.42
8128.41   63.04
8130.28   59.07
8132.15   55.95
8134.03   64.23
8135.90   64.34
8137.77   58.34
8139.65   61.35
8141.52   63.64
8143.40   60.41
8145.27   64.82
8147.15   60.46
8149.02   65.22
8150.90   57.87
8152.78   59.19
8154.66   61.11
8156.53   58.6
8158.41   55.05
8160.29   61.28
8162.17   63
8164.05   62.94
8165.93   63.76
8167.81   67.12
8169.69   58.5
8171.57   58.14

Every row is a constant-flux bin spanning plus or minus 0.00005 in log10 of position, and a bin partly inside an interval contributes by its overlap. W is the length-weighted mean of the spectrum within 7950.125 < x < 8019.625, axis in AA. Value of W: 63.6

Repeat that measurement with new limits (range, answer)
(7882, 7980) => 63.2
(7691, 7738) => 63.1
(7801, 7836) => 62.9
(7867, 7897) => 63.5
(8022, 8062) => 60.6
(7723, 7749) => 64.1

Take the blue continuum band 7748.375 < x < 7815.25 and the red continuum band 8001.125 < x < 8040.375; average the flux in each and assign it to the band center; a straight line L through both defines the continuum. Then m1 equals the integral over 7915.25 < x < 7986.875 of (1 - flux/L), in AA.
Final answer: 1.6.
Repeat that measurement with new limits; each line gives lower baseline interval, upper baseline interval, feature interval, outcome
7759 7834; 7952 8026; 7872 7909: 3.61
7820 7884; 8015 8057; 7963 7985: -1.64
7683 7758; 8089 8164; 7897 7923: 0.29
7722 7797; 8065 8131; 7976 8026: 2.14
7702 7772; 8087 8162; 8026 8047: 0.84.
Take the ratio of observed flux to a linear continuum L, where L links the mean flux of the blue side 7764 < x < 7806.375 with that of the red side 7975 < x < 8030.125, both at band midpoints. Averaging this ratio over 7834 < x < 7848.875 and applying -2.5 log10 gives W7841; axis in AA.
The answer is 0.20 mag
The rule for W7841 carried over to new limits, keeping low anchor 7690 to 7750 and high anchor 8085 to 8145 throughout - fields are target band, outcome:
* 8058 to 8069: -0.015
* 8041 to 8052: -0.010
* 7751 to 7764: -0.233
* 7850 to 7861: 0.043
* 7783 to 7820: -0.129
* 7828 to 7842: 0.004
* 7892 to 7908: 0.017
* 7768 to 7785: -0.092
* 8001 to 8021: -0.001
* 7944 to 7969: -0.090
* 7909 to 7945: 0.006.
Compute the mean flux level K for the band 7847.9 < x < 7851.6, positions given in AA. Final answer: 63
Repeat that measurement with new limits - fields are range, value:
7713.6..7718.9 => 64.9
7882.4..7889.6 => 63.5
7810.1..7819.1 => 63.1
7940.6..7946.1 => 64.3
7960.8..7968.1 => 73.7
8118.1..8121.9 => 58.6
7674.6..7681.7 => 62.9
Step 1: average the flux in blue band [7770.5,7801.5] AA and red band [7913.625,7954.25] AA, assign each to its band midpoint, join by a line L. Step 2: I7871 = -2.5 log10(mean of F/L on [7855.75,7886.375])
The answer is 0.06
